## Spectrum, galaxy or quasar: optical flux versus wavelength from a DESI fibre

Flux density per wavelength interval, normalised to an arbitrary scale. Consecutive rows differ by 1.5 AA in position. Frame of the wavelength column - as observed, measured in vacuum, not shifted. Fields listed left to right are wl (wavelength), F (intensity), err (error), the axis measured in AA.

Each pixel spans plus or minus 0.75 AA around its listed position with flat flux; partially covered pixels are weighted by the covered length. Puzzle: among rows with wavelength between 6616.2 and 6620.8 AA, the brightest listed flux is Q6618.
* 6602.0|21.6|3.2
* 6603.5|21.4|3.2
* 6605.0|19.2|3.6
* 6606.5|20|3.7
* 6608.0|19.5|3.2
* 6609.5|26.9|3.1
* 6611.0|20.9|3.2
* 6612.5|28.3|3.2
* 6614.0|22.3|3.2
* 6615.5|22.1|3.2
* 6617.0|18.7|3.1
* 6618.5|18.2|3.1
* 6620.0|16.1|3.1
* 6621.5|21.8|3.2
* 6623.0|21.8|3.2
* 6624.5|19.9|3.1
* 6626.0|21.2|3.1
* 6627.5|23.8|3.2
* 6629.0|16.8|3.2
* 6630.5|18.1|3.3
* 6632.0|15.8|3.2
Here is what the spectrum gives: 18.7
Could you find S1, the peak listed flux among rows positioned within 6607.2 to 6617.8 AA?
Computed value 28.3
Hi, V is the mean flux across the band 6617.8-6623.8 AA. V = 19.5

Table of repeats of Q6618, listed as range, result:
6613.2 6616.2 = 22.3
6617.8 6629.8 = 23.8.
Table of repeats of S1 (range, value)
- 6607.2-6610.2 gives 26.9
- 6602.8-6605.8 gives 21.4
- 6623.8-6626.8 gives 21.2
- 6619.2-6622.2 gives 21.8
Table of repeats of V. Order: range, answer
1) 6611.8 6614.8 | 25.2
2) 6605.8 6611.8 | 21.9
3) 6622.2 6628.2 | 21.7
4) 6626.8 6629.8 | 20.2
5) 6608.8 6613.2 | 25.3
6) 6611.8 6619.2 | 21.9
